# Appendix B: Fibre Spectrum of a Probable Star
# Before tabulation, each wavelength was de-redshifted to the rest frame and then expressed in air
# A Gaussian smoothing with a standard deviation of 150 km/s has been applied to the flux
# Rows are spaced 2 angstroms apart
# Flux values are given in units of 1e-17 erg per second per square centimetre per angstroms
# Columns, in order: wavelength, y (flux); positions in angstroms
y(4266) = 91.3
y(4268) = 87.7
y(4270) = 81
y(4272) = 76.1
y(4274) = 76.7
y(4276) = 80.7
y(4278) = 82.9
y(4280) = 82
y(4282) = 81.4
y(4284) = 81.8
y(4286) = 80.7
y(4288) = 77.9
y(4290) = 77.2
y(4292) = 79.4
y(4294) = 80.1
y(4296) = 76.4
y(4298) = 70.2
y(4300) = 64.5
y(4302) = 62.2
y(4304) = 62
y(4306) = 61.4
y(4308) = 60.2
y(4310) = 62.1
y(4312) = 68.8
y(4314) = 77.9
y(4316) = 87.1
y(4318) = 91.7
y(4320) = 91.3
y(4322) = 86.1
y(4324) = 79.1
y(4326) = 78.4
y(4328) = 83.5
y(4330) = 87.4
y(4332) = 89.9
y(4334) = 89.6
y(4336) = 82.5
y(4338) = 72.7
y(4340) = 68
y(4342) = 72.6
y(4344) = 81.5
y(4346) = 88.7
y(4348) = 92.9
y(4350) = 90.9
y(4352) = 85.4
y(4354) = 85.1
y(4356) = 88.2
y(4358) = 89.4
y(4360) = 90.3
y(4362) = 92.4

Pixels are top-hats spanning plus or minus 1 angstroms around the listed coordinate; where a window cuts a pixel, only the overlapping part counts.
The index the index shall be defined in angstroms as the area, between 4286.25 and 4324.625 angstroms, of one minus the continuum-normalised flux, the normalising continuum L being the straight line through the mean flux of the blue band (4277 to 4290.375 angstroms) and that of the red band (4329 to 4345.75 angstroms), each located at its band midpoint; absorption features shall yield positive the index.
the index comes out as 2.95 angstroms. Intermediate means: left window 80.7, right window 80.9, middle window 74.6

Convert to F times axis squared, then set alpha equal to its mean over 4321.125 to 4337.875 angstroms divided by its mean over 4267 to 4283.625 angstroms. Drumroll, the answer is 1.06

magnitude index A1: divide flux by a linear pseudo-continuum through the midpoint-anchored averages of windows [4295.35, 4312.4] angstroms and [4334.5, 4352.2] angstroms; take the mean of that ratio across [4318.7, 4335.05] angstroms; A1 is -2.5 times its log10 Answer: -0.150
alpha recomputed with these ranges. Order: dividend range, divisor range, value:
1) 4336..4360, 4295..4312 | 1.31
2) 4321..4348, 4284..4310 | 1.17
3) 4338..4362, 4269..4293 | 1.09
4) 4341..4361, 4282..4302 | 1.17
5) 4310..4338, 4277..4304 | 1.11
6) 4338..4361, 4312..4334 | 1.01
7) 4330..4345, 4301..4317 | 1.20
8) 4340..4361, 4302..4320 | 1.21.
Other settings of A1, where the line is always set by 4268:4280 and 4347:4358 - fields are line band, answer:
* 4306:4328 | 0.10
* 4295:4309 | 0.26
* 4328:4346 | 0.07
